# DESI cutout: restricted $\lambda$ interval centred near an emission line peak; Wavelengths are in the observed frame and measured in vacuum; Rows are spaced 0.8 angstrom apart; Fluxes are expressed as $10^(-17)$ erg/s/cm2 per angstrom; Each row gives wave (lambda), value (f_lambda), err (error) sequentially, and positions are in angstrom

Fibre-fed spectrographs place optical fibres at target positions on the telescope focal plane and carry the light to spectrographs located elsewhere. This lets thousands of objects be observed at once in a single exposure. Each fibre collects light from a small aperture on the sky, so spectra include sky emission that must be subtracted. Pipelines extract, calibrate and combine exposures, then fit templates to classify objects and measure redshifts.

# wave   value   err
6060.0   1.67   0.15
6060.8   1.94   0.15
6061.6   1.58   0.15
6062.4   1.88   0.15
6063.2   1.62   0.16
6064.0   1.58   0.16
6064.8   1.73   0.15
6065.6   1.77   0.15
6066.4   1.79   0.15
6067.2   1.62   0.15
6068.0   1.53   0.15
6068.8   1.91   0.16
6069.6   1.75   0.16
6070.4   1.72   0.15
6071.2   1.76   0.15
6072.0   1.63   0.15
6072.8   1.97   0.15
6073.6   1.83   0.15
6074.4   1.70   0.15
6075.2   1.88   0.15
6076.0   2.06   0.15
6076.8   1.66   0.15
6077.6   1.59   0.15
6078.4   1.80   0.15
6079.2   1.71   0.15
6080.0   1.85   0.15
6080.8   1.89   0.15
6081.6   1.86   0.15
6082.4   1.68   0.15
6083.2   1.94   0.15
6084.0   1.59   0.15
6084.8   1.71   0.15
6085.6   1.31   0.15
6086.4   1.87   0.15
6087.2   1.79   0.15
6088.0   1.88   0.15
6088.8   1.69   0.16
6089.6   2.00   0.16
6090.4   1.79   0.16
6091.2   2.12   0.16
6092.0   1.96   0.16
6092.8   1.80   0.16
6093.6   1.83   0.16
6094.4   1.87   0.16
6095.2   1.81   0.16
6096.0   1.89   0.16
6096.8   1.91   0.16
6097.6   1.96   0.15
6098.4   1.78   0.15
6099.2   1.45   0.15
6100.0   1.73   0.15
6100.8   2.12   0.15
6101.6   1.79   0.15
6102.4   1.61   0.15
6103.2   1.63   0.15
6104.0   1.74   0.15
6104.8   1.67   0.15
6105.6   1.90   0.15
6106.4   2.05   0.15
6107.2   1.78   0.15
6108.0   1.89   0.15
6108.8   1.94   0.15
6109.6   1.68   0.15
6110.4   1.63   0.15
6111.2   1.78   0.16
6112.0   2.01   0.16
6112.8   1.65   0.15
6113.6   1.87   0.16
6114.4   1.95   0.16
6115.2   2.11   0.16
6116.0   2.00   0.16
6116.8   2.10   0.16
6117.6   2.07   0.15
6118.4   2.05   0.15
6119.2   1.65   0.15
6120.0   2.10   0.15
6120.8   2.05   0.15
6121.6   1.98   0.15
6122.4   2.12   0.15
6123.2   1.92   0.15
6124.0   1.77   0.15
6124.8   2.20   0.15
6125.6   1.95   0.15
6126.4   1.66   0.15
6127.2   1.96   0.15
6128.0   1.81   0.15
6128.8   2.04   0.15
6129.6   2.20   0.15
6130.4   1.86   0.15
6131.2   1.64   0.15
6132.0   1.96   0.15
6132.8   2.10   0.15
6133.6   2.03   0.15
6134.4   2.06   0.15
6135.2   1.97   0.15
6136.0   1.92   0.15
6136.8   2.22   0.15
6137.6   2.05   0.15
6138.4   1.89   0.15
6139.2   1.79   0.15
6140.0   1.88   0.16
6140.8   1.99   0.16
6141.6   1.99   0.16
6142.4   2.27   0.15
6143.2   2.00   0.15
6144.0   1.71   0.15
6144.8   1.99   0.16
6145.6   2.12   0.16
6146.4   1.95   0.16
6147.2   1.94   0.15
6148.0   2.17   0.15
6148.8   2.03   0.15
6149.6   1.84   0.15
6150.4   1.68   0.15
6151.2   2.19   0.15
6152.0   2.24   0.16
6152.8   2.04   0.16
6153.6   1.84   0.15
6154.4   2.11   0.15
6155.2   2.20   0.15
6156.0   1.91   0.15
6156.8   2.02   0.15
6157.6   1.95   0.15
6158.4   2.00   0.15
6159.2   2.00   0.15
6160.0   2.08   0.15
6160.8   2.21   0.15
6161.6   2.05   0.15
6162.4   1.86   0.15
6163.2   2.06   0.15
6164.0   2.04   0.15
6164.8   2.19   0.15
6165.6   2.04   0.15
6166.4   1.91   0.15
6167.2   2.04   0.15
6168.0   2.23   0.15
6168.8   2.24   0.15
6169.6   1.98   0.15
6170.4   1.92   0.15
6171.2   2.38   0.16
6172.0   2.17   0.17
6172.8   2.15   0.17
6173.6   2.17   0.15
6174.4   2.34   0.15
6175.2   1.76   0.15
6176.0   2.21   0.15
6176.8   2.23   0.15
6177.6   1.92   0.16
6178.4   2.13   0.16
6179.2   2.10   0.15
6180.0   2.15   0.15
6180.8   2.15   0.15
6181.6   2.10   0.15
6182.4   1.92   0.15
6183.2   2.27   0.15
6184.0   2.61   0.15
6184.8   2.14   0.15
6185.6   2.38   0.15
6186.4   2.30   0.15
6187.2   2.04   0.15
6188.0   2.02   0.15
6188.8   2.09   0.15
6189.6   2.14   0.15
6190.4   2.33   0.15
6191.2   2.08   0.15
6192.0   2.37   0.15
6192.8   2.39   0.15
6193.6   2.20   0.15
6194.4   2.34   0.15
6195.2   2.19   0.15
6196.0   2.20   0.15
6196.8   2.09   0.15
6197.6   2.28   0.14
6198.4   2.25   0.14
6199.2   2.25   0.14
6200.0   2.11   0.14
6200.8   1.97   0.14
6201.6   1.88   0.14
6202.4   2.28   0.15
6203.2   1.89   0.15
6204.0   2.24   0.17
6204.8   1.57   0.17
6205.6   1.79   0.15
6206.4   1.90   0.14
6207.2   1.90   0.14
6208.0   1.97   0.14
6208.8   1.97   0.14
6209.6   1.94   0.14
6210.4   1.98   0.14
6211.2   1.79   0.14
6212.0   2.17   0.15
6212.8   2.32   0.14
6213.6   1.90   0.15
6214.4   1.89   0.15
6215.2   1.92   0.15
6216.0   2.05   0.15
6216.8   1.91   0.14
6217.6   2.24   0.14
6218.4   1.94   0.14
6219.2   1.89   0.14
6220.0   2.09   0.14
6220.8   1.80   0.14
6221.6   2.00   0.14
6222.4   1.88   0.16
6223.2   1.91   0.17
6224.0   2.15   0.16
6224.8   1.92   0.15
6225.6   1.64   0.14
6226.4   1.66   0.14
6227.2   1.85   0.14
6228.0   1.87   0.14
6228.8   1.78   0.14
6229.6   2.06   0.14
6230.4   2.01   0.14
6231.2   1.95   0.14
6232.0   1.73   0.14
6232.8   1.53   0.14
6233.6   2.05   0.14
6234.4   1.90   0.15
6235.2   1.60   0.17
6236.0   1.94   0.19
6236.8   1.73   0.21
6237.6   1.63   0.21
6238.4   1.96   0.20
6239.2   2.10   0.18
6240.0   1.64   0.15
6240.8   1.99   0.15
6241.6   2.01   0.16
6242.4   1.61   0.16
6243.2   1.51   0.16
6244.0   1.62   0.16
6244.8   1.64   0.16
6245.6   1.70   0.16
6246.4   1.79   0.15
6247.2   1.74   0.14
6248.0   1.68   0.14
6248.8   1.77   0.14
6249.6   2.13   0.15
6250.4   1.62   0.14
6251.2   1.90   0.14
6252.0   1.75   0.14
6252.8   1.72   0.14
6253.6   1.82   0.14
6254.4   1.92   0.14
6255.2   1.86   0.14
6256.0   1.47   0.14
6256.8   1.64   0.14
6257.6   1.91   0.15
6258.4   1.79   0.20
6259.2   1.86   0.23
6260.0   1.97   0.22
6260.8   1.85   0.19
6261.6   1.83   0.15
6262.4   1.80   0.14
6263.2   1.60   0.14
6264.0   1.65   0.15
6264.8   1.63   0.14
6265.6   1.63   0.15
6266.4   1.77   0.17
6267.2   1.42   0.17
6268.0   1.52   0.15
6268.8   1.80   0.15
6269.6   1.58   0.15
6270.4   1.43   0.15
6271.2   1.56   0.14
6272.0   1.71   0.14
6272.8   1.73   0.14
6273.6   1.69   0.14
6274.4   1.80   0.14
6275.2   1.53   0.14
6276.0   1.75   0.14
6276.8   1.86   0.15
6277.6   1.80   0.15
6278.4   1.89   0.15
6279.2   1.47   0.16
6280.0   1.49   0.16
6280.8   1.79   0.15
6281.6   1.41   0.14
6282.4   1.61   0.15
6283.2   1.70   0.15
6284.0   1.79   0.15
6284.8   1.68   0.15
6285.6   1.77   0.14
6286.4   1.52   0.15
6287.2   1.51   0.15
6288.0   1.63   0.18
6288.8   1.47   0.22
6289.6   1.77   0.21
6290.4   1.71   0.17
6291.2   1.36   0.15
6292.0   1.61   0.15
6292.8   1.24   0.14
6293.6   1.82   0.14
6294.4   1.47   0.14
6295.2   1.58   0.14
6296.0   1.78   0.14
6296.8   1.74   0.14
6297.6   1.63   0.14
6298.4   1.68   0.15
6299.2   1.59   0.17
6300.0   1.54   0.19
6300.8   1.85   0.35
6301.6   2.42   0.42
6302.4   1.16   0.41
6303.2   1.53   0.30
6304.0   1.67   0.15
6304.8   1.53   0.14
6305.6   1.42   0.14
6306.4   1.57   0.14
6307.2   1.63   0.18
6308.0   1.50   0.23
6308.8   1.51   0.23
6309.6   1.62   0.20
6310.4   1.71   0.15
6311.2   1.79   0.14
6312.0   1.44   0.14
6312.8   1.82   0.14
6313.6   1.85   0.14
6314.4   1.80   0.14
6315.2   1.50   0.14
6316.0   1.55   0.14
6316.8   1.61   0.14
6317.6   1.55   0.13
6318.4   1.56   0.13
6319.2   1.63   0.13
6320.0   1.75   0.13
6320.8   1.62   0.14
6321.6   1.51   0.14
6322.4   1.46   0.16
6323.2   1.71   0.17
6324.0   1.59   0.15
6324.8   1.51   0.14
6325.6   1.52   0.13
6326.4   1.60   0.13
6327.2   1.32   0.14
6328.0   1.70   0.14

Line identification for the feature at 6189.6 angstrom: C III] 1909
